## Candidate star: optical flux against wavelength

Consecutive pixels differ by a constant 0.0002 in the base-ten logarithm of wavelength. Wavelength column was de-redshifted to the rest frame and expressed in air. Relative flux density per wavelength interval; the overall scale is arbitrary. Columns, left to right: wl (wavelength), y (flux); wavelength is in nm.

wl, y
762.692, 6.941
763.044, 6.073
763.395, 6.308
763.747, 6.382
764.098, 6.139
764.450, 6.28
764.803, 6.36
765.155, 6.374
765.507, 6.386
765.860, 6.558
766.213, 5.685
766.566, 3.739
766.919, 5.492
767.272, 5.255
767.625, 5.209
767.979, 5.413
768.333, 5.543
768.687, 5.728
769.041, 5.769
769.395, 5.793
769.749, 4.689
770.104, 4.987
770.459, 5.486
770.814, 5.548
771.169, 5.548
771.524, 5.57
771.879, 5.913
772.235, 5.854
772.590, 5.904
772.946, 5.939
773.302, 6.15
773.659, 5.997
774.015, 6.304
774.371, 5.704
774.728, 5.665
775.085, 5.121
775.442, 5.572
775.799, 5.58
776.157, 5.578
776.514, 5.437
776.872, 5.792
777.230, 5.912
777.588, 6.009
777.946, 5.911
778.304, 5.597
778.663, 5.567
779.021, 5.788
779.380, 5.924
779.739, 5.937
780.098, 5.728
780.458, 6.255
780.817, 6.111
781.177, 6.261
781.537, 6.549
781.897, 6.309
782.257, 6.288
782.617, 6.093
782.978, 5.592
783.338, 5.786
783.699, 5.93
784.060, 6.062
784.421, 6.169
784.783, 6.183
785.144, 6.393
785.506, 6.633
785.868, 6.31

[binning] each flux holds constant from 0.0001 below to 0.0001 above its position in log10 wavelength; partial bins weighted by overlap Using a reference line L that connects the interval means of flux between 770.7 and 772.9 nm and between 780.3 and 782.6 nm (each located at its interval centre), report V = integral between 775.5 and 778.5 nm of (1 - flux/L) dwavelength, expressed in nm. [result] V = 0.16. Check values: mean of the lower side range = 5.74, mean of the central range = 5.72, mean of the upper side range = 6.28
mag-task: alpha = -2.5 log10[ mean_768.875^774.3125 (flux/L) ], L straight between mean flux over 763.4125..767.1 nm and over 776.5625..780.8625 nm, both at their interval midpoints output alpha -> 0.04 mag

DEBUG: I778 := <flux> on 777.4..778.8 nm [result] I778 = 5.78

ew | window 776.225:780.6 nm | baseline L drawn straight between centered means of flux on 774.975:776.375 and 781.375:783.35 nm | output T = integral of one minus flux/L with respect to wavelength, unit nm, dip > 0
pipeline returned -0.05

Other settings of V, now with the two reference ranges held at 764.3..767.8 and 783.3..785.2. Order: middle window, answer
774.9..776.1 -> 0.10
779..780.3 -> 0.03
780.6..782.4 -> -0.08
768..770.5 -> 0.16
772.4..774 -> -0.04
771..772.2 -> 0.03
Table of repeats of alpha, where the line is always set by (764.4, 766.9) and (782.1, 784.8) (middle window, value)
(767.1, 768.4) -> 0.10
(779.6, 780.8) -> 0.00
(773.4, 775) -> 0.01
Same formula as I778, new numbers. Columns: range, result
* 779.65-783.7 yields 6.08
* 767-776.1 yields 5.61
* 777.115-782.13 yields 5.99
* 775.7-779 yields 5.72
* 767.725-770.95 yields 5.43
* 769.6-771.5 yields 5.28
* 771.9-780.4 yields 5.79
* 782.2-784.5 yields 5.97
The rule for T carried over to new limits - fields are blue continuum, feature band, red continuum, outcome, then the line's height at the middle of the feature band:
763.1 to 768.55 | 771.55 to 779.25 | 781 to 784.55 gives 0.26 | 5.98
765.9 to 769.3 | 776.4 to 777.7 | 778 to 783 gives 0.01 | 5.84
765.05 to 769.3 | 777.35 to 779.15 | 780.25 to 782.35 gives 0.10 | 6.14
